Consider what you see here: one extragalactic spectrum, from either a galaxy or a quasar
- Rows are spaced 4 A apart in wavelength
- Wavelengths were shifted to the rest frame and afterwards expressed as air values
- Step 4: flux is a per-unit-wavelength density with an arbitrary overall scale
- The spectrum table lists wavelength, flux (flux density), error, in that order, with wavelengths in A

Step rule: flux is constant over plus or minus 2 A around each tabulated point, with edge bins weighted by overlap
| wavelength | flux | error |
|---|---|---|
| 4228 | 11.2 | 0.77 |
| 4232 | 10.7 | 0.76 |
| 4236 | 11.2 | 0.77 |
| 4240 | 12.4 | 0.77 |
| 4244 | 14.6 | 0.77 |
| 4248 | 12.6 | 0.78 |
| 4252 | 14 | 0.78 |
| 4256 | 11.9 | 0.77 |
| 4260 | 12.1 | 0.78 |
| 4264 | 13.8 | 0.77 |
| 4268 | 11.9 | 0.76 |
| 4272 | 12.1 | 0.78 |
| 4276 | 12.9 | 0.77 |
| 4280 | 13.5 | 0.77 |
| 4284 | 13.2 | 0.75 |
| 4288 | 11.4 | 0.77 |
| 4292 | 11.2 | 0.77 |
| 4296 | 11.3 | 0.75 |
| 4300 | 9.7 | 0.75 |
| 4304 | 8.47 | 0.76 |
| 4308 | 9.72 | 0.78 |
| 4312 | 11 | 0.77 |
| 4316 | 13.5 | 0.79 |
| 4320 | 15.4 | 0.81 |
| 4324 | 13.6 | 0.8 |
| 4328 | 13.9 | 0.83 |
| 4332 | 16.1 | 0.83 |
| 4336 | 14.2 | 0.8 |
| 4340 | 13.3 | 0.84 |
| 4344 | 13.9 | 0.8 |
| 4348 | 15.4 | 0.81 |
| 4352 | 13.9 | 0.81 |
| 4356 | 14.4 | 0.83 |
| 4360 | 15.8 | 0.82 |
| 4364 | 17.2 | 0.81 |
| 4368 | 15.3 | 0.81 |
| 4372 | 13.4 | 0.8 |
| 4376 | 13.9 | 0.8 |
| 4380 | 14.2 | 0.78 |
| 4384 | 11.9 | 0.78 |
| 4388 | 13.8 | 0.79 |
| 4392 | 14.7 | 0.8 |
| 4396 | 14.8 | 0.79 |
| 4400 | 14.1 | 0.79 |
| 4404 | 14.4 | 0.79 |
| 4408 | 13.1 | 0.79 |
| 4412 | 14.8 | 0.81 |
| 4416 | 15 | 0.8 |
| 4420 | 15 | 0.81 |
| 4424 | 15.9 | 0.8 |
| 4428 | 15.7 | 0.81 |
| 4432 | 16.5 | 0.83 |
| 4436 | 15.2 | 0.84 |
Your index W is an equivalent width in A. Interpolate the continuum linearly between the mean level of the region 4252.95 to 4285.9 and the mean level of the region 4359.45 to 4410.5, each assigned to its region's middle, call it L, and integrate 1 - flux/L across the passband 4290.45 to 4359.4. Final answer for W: 2.87 A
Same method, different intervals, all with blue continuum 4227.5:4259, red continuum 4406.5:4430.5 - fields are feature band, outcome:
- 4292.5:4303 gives 2.2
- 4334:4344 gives 0.0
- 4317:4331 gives -0.8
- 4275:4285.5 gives -0.2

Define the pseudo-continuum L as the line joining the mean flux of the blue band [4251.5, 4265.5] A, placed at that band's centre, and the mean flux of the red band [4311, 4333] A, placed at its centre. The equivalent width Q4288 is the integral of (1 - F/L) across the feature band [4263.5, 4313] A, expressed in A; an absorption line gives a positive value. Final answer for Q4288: 6.75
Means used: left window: 12.8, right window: 13.9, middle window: 11.5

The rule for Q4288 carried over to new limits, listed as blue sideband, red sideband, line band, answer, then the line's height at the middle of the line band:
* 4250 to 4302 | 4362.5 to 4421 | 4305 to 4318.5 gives 1.63 A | 12.9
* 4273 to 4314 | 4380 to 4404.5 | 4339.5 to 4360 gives -2.58 A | 12.8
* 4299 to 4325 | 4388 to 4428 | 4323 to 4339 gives -2.89 A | 12.2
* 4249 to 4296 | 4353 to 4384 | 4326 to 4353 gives -0.77 A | 14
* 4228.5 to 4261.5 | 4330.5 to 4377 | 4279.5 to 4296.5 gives 1.58 A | 13.3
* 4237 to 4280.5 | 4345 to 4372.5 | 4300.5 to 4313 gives 3.86 A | 13.9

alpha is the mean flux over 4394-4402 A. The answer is 14.4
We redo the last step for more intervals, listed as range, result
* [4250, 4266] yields 12.9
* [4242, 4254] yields 13.7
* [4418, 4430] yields 15.5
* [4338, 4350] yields 14.2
